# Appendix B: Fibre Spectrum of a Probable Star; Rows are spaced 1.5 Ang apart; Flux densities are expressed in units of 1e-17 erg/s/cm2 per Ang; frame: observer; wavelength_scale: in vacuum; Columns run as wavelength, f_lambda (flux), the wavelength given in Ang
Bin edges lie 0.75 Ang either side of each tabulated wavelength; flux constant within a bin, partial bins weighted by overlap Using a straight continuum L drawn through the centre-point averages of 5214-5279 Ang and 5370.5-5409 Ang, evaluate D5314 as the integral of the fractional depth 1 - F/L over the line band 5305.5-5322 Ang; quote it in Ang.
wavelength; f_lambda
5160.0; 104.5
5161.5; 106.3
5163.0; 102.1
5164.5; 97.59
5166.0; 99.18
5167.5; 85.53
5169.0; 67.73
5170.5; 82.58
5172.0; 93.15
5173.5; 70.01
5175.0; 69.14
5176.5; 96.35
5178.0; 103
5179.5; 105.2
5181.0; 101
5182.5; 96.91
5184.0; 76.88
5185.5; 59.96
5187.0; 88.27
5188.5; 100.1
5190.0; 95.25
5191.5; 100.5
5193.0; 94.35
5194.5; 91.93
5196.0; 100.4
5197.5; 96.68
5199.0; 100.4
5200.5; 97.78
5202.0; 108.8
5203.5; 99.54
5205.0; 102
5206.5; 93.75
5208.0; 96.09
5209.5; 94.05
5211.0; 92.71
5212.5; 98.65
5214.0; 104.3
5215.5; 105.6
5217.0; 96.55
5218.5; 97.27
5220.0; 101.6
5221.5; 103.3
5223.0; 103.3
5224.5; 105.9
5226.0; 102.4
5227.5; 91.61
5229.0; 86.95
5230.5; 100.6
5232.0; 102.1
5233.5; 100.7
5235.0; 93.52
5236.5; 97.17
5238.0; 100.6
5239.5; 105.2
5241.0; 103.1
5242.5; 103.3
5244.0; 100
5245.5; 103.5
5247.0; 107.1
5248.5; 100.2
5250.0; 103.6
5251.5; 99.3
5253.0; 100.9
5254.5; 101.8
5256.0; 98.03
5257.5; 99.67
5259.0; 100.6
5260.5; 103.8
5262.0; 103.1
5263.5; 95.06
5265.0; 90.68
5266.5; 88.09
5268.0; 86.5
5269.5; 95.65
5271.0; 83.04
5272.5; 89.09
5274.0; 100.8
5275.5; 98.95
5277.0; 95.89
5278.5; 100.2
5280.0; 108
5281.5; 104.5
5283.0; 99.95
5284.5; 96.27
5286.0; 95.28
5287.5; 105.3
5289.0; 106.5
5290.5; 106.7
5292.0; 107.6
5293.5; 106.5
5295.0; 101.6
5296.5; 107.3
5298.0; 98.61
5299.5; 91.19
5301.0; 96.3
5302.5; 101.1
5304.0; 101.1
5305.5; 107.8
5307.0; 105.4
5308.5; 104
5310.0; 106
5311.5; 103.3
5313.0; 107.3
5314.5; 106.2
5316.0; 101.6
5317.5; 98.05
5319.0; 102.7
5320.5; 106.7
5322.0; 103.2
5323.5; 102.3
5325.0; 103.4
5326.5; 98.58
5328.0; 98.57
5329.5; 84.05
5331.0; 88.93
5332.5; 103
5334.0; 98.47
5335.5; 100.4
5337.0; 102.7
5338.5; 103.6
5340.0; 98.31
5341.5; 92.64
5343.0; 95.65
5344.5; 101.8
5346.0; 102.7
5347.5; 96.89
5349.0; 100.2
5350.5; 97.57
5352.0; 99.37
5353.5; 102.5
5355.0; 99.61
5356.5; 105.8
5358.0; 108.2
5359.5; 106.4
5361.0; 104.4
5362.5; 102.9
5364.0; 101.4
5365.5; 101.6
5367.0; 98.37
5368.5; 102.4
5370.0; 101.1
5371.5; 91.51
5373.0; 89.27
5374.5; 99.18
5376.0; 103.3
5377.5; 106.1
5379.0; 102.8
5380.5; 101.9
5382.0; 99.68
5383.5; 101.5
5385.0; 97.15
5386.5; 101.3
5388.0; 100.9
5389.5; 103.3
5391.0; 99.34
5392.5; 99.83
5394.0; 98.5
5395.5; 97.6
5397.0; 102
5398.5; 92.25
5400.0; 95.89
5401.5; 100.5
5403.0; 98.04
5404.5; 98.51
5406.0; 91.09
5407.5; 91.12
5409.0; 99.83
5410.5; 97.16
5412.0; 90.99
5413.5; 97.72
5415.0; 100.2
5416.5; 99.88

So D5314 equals -0.9 Ang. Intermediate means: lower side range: 98.8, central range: 104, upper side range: 98.5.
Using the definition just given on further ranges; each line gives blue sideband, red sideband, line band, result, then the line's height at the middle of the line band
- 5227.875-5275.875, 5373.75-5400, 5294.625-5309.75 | -0.40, 98.9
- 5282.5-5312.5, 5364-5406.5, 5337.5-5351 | 0.24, 101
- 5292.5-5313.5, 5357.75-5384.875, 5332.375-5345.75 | 0.29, 102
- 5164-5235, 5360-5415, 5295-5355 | -1.80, 97.6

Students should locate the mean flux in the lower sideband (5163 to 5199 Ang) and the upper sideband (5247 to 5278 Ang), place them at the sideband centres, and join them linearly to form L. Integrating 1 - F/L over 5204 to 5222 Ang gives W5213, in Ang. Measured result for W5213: -1.1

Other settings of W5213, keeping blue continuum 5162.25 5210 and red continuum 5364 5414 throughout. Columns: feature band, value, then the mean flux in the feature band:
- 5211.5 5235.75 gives -1.5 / 99.6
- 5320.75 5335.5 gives -0.2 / 98.3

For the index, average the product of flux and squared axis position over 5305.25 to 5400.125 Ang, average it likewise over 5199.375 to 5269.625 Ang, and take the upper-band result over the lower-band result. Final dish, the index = 1.1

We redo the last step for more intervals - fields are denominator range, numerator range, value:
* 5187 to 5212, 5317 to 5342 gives 1.07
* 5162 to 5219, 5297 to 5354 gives 1.13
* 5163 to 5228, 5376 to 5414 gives 1.12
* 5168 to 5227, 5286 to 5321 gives 1.14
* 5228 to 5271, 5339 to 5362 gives 1.06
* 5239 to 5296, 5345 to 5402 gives 1.05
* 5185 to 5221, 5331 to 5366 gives 1.10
